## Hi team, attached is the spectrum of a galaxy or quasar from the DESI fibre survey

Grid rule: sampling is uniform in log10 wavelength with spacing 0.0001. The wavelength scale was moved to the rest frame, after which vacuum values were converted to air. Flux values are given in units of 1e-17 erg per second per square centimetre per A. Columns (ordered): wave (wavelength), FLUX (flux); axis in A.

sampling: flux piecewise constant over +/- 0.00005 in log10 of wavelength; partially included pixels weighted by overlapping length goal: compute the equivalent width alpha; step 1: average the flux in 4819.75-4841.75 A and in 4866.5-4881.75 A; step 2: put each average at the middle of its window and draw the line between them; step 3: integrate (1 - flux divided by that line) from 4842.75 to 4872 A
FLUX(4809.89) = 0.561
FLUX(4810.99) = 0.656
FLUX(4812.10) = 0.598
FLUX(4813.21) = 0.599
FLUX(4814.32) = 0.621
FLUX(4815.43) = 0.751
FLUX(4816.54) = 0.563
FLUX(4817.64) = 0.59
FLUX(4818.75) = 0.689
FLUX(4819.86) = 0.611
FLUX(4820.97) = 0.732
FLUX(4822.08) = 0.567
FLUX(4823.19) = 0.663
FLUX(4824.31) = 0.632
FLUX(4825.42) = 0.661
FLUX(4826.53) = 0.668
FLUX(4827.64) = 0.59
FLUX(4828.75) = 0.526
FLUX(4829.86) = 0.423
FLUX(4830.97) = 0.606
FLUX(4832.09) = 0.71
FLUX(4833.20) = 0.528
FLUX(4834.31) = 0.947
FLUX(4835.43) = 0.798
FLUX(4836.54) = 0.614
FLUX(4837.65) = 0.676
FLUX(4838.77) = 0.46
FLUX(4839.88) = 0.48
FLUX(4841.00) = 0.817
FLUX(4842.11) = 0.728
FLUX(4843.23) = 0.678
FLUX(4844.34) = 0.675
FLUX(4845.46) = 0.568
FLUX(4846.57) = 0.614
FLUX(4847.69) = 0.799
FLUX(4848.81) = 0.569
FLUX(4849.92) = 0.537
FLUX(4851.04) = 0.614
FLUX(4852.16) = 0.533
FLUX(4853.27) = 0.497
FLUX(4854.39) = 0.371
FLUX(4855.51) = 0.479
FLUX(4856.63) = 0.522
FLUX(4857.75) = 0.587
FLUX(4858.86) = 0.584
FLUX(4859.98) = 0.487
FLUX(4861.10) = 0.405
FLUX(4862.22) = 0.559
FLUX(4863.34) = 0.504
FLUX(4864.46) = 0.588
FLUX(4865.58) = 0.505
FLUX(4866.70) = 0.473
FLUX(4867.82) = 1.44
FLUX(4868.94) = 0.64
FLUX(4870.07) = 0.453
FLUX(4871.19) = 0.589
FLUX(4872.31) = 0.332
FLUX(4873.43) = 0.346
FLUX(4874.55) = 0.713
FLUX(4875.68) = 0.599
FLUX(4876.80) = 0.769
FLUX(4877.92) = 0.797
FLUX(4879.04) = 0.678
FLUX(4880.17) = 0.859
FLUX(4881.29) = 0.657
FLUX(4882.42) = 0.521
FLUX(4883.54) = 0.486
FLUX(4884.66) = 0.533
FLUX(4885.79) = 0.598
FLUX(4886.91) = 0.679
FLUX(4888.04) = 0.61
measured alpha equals 3.3 A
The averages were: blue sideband 0.637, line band 0.585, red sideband 0.672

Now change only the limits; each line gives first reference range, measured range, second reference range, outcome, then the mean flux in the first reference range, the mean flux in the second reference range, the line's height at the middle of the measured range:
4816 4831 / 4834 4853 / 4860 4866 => -3.0 A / 0.609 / 0.51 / 0.559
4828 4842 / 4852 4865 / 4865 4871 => 3.2 A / 0.635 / 0.694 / 0.677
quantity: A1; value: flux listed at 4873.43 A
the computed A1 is 0.346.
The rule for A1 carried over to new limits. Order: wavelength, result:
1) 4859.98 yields 0.487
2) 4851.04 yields 0.614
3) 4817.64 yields 0.59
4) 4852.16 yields 0.533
